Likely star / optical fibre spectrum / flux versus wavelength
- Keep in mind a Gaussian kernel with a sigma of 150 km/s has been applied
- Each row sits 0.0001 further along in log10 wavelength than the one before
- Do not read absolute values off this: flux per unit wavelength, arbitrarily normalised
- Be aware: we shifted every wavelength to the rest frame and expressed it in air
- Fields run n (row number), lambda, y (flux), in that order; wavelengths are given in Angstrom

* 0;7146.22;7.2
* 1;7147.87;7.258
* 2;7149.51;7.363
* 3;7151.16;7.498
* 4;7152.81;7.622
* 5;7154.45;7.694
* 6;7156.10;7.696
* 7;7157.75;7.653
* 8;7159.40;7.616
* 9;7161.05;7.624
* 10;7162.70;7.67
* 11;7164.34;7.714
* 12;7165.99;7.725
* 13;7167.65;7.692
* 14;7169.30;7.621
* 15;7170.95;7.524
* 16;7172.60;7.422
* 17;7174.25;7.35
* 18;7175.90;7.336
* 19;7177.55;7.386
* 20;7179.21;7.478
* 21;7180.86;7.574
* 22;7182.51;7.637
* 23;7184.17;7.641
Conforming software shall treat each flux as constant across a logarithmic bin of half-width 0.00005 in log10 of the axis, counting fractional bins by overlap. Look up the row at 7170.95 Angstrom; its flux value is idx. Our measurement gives 7.524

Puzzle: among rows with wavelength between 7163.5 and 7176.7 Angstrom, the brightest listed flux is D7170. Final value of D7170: 7.725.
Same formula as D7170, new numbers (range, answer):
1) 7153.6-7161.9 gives 7.696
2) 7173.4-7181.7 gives 7.574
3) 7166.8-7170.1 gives 7.692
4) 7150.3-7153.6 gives 7.622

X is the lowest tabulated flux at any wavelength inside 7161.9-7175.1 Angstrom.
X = 7.35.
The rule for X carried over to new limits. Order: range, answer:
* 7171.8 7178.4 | 7.336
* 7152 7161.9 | 7.616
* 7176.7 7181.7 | 7.386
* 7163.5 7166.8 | 7.714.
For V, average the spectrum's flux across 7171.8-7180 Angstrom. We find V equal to 7.39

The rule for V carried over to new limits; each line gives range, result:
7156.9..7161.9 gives 7.62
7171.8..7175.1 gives 7.39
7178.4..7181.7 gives 7.54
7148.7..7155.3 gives 7.54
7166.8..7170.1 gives 7.64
